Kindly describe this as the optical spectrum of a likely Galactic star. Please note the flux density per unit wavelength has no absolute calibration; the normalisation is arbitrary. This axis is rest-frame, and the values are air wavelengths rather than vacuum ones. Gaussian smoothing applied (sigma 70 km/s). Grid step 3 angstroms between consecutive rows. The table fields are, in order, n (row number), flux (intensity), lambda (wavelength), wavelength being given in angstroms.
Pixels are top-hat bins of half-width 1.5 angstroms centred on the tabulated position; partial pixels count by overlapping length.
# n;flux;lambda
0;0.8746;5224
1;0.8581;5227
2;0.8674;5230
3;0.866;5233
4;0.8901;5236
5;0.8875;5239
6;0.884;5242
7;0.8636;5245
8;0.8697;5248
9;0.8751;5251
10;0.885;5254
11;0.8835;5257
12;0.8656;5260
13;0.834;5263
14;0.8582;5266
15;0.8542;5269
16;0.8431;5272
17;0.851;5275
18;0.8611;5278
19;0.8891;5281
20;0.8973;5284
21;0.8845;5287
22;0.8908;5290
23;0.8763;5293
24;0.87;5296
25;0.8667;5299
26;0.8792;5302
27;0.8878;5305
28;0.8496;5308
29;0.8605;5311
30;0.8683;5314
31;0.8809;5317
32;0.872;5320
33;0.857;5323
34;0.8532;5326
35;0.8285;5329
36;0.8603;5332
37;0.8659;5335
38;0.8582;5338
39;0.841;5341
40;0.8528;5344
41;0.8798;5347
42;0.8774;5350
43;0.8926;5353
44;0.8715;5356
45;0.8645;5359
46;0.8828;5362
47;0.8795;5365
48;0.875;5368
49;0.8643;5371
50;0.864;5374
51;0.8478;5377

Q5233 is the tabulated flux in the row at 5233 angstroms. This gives 0.866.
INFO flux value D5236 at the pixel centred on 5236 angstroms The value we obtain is 0.8901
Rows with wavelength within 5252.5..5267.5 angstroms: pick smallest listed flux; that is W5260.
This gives 0.834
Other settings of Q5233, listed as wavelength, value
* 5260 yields 0.8656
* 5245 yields 0.8636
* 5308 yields 0.8496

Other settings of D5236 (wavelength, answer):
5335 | 0.8659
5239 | 0.8875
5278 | 0.8611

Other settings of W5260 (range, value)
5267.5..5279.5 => 0.8431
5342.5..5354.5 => 0.8528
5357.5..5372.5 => 0.8643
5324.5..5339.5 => 0.8285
